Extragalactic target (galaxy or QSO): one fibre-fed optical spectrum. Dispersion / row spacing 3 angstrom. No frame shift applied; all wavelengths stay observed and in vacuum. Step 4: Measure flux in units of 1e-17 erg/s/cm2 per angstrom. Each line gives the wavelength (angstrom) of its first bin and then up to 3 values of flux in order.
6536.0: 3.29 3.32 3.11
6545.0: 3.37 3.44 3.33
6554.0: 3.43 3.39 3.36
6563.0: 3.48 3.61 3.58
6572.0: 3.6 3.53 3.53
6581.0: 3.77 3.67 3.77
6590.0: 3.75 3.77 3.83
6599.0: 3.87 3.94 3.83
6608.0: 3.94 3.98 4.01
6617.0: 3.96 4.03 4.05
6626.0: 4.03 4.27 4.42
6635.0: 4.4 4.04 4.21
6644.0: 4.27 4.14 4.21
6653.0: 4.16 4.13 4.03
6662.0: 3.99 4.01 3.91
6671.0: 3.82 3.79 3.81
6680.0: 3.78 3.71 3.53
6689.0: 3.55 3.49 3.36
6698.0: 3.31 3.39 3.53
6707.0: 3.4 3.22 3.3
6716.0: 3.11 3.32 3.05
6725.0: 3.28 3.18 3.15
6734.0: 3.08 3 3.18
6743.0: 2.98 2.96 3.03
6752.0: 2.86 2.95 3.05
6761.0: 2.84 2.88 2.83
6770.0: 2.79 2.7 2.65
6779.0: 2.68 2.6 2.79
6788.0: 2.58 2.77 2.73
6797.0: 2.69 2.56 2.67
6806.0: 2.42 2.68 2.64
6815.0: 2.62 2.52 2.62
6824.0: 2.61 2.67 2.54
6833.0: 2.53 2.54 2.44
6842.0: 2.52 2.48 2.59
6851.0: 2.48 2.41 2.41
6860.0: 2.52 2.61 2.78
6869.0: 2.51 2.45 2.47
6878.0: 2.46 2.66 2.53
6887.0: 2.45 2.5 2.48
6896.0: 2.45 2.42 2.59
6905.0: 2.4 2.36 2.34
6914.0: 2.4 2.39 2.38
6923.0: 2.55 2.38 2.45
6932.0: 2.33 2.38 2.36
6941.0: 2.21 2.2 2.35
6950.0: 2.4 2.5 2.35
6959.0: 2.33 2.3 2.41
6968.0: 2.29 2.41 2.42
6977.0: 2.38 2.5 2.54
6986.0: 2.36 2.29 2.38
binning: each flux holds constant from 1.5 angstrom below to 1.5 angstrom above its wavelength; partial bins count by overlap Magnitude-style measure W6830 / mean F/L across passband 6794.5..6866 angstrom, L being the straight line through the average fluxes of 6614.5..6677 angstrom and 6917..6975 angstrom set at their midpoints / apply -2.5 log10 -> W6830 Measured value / 0.18 mag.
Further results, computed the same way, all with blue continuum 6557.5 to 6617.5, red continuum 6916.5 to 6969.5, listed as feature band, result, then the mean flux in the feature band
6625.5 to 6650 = -0.194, 4.23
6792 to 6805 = 0.102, 2.66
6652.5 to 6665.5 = -0.175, 4.06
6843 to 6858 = 0.101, 2.48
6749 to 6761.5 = 0.051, 2.94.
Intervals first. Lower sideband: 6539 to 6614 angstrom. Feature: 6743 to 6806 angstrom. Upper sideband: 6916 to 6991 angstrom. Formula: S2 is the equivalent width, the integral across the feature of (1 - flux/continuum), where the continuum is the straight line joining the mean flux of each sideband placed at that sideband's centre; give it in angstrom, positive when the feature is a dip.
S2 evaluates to 4.1 angstrom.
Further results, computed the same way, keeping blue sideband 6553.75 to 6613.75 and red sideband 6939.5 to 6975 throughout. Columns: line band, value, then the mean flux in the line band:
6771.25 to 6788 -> 1.74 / 2.68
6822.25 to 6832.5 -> 0.78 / 2.6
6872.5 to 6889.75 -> 0.73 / 2.51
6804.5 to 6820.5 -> 1.61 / 2.58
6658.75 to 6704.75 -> -4.67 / 3.68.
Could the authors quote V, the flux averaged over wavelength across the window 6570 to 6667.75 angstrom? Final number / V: 3.97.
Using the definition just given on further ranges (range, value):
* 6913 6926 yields 2.43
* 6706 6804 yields 2.93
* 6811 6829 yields 2.61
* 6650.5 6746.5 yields 3.5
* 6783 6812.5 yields 2.65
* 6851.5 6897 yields 2.51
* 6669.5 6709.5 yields 3.57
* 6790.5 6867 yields 2.58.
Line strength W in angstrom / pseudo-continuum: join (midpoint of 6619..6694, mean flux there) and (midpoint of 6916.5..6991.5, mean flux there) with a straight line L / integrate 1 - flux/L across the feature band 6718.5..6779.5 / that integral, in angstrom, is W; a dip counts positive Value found 9.0 angstrom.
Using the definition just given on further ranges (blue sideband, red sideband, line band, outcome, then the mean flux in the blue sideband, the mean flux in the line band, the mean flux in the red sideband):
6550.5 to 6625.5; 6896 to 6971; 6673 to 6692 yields -1.8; 3.73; 3.68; 2.38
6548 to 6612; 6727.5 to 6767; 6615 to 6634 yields -3.5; 3.66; 4.13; 3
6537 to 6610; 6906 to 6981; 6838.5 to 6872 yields 1.8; 3.59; 2.52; 2.37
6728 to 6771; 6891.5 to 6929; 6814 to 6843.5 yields 1.6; 2.98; 2.56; 2.43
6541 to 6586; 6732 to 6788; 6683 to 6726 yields -4.4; 3.49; 3.36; 2.87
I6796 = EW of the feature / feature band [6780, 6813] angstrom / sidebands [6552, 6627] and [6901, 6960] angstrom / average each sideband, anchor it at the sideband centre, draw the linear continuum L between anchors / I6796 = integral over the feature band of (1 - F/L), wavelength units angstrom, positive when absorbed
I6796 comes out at 3.0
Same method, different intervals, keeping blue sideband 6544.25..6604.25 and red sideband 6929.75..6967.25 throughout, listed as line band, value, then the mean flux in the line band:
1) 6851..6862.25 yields 0.8 angstrom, 2.46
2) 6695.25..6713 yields -1.1 angstrom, 3.36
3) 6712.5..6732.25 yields -0.6 angstrom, 3.19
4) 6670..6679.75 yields -1.6 angstrom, 3.8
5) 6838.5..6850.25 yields 0.8 angstrom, 2.51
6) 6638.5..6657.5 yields -4.6 angstrom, 4.18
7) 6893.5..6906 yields 0.2 angstrom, 2.47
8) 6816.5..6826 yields 0.6 angstrom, 2.59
